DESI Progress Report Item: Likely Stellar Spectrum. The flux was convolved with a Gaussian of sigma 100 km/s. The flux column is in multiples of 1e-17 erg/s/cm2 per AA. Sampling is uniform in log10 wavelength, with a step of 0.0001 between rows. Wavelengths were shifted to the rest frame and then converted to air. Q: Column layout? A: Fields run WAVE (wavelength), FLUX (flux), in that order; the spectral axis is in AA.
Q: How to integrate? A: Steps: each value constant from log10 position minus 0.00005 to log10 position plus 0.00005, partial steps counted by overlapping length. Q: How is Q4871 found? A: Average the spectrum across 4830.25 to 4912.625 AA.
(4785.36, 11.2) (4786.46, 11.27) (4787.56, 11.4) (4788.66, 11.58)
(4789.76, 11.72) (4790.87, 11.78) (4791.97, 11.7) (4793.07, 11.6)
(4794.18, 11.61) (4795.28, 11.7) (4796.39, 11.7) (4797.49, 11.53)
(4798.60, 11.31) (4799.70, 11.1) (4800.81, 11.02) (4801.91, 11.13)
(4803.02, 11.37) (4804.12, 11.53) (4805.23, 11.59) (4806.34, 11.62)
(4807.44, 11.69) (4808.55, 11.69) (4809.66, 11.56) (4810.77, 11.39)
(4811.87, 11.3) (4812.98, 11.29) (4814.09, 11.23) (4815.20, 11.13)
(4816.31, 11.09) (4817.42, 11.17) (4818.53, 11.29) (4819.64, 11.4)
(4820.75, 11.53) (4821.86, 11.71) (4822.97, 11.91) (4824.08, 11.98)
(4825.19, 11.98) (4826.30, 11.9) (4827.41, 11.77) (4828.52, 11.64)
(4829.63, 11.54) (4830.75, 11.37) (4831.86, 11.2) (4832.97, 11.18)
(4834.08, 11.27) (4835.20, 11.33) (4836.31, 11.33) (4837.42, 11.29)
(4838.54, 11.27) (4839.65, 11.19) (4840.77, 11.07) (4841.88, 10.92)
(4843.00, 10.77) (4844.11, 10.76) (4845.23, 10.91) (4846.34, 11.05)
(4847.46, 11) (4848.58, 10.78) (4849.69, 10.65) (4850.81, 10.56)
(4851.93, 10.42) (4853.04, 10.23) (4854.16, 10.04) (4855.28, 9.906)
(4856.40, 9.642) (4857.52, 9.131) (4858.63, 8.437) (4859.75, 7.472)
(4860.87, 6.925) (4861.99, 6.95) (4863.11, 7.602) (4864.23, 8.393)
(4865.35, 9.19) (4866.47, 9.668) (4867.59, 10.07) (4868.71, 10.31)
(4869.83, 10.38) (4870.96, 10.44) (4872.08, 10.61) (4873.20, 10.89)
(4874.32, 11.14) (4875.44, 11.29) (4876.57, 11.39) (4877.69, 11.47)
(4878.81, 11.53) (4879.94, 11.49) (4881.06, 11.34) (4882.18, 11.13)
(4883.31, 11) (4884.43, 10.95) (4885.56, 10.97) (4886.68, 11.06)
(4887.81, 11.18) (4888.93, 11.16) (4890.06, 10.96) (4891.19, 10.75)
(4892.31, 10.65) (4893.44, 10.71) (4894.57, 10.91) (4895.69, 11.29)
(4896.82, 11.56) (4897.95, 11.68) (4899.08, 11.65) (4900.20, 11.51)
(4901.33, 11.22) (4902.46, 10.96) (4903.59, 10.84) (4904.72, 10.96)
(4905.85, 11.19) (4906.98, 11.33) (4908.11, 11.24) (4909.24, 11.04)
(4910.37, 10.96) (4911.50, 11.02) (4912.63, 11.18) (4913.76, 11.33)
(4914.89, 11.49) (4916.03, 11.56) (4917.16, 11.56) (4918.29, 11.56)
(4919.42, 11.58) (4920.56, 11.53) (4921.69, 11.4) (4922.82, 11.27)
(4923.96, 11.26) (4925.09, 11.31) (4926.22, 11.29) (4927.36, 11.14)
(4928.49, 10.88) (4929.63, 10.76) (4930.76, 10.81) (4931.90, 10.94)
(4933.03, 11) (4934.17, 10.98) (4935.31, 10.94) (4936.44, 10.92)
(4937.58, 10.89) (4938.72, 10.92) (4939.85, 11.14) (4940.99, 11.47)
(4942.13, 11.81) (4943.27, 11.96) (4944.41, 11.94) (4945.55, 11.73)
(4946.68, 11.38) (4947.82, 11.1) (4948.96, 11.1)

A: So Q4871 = 10.6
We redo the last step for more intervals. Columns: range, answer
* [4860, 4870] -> 8.73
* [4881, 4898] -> 11.1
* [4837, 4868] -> 9.86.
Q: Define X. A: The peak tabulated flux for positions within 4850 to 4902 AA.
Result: 11.68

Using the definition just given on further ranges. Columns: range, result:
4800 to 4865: 11.98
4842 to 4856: 11.05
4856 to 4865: 9.642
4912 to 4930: 11.58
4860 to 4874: 10.89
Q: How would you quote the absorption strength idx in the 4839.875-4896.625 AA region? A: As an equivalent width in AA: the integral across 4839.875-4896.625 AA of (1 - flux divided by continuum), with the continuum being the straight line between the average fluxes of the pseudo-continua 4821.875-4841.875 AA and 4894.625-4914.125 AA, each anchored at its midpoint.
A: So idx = 4.92 AA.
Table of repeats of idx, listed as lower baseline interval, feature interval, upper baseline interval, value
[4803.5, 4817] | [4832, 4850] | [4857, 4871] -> -2.1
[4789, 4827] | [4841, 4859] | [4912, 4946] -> 1.7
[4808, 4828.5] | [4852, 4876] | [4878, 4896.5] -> 3.7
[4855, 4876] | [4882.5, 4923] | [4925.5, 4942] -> -3.6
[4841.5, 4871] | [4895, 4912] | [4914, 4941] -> -0.9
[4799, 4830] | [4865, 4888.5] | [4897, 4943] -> 1.0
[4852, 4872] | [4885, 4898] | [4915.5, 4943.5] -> -1.3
